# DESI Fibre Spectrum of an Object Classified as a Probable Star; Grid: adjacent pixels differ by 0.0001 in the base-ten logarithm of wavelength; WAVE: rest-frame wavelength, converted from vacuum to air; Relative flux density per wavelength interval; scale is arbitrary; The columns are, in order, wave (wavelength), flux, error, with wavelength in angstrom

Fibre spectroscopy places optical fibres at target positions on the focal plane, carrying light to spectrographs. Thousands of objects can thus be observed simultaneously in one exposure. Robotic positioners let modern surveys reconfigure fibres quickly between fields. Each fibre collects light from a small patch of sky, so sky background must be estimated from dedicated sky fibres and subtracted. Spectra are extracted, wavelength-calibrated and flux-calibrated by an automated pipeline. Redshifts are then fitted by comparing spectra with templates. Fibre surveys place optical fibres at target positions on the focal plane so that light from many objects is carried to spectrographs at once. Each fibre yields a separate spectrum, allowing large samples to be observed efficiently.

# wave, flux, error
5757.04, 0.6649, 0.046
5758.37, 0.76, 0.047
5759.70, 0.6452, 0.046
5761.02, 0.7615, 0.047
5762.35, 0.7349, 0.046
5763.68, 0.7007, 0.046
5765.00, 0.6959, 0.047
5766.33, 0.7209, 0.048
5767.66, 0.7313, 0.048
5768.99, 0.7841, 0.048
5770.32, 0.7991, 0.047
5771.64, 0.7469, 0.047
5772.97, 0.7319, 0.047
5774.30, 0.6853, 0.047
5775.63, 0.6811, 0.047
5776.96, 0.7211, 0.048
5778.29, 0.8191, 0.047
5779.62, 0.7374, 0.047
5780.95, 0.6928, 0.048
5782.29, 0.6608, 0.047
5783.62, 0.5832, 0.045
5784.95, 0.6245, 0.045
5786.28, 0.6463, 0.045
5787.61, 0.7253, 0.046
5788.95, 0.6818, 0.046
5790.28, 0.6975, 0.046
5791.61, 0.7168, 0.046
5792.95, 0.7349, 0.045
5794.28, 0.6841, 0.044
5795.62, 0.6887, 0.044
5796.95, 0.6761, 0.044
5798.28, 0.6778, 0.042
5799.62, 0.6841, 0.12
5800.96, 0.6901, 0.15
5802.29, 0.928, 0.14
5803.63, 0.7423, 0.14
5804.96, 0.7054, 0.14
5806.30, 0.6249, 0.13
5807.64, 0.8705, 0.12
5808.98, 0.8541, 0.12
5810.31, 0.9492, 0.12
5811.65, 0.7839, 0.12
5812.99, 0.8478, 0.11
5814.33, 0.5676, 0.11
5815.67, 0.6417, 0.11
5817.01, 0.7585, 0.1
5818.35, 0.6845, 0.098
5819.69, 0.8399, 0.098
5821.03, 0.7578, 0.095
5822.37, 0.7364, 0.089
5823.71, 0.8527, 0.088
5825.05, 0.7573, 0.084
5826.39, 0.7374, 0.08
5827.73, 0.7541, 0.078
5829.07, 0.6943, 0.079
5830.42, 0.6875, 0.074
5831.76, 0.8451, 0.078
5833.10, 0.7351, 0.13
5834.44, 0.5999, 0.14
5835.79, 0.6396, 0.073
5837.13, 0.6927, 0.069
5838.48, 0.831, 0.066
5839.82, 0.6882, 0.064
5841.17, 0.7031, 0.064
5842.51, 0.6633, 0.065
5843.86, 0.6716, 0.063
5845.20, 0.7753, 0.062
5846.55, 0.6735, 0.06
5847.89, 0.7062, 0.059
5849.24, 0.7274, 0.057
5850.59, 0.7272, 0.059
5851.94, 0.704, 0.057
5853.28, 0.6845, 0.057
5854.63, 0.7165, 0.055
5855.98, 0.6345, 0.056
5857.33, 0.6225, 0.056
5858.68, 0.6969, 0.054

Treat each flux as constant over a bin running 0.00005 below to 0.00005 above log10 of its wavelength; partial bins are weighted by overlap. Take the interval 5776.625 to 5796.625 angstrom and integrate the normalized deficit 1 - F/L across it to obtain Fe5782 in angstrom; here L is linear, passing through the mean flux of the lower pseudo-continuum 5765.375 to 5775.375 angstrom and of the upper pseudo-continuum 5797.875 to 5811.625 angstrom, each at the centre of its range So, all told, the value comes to 1.6 angstrom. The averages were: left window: 0.739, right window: 0.775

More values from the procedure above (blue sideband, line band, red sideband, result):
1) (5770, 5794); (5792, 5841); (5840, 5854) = -2.54 angstrom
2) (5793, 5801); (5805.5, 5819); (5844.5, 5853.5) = -1.22 angstrom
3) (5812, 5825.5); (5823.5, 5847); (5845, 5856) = 0.16 angstrom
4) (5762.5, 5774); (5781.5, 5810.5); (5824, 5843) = 0.52 angstrom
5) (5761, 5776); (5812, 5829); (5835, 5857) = -0.80 angstrom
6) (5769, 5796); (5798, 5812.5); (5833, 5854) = -1.52 angstrom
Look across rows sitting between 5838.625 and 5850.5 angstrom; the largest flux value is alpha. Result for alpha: 0.7753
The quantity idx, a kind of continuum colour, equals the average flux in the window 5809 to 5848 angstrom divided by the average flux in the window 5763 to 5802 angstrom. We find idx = 1.04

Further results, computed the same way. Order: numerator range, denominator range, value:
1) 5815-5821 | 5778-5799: 1.07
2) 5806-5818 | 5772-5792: 1.11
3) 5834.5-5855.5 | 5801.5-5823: 0.92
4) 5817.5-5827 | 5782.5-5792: 1.15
